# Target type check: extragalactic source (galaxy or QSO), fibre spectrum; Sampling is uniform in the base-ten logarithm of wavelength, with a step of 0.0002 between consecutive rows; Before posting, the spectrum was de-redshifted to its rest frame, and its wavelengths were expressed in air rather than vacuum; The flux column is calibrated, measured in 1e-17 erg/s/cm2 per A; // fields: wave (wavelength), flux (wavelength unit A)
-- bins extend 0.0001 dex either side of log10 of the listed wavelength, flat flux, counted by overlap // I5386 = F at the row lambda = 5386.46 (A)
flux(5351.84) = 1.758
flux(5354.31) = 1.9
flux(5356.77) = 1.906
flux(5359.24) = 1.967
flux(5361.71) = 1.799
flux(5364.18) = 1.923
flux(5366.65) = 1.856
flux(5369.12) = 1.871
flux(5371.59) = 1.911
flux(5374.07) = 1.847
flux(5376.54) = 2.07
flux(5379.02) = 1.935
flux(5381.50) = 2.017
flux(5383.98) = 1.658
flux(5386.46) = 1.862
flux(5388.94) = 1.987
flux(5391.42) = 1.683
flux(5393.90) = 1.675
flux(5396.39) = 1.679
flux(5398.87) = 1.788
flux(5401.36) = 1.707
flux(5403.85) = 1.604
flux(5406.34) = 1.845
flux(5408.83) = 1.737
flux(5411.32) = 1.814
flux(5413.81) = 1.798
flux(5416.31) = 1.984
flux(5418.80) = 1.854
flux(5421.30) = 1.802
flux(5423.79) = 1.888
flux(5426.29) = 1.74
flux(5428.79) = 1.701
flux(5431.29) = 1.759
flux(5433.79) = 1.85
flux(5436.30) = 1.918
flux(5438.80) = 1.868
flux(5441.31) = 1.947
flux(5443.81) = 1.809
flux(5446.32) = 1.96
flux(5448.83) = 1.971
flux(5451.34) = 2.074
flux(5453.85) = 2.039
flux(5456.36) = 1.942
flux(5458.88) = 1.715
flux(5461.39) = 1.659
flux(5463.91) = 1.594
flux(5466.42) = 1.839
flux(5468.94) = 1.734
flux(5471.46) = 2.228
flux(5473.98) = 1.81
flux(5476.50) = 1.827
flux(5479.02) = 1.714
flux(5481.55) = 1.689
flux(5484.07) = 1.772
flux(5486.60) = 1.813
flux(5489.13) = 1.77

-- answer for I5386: 1.862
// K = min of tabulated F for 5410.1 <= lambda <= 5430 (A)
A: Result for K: 1.701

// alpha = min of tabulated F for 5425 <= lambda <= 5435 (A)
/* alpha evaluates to 1.701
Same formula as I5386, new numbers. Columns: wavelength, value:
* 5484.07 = 1.772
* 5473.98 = 1.81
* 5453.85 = 2.039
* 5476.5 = 1.827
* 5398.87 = 1.788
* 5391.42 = 1.683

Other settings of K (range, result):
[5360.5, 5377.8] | 1.799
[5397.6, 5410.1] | 1.604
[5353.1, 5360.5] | 1.9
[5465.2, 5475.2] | 1.734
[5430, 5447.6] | 1.759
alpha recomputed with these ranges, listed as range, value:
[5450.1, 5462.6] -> 1.659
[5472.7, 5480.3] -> 1.714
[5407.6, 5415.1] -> 1.737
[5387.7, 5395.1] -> 1.675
